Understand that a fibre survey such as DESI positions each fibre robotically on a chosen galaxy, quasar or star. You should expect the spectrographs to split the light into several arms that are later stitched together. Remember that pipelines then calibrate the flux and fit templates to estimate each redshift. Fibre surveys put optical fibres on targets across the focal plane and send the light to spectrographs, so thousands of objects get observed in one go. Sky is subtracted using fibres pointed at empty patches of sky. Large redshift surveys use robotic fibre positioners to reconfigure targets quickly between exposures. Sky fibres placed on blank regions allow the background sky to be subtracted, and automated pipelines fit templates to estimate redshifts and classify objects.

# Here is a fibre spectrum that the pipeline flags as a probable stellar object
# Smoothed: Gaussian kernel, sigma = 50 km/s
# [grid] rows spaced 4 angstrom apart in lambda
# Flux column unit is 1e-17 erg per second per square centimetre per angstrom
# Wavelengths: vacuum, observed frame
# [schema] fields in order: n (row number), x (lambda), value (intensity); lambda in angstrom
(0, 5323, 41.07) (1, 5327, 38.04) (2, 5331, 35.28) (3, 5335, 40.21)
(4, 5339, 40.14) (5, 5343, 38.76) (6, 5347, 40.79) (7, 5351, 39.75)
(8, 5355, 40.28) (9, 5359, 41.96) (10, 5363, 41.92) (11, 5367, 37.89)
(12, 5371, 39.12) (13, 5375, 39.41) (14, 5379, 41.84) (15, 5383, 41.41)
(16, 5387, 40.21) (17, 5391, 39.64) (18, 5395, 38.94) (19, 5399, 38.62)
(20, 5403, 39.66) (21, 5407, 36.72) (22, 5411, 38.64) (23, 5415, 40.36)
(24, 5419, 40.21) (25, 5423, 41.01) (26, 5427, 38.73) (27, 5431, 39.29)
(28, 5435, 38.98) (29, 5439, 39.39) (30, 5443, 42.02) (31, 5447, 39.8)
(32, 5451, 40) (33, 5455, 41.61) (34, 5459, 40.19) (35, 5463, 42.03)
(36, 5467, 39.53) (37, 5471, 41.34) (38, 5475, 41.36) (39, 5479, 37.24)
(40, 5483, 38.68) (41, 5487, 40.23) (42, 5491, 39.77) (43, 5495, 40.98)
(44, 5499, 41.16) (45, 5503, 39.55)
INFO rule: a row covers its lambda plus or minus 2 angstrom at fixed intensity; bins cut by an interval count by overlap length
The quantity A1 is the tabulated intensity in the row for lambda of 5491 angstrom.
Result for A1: 39.77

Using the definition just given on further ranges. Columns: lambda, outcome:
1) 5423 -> 41.01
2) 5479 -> 37.24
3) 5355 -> 40.28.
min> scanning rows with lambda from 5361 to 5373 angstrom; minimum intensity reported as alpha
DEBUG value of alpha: 37.89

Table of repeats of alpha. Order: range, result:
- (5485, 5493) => 39.77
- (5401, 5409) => 36.72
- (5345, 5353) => 39.75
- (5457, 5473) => 39.53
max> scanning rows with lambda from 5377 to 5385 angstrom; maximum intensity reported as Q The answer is 41.84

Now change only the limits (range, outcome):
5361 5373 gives 41.92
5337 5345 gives 40.14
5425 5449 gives 42.02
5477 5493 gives 40.23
